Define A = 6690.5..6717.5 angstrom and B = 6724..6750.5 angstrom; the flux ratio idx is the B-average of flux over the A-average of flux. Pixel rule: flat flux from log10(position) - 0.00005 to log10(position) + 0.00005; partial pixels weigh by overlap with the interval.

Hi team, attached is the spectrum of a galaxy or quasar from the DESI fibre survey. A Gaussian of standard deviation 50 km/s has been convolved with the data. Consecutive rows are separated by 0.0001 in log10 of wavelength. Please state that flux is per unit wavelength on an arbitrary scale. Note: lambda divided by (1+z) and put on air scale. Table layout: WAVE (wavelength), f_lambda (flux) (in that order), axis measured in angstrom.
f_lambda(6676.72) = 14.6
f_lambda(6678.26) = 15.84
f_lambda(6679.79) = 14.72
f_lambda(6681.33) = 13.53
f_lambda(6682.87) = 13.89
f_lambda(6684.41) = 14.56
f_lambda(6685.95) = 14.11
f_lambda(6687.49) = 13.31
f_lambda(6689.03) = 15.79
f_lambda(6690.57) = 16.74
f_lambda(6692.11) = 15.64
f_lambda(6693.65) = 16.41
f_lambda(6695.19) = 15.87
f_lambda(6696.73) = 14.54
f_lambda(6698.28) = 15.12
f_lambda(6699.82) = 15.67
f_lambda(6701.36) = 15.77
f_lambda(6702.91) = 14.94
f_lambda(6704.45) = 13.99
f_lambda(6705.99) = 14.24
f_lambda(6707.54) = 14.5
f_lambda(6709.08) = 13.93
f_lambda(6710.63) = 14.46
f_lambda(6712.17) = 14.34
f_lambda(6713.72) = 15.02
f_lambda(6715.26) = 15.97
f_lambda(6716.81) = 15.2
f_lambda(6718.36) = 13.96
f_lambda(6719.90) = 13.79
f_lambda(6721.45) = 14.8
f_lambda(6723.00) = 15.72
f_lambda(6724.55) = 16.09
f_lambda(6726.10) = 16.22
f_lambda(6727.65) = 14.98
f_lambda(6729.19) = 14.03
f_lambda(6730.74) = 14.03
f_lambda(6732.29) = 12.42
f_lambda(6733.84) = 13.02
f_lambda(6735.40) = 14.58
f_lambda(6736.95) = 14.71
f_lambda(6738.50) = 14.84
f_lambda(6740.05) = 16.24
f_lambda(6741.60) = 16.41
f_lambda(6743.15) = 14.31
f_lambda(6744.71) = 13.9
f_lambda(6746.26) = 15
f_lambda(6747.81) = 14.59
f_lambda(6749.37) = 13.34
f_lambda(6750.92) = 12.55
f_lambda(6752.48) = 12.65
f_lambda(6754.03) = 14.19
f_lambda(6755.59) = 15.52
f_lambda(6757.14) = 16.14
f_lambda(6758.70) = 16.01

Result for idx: 1.0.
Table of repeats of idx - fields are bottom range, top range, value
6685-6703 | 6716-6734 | 0.95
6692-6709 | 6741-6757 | 0.95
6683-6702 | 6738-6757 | 0.95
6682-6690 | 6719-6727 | 1.06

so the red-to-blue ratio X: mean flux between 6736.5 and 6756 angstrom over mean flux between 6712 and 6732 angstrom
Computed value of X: 0.97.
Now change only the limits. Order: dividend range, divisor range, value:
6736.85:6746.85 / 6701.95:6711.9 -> 1.05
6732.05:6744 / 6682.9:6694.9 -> 0.97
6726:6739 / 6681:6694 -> 0.95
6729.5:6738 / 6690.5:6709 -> 0.91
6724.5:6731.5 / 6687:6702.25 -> 0.97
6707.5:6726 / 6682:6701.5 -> 0.98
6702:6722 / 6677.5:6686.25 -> 1.01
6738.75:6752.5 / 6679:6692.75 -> 0.98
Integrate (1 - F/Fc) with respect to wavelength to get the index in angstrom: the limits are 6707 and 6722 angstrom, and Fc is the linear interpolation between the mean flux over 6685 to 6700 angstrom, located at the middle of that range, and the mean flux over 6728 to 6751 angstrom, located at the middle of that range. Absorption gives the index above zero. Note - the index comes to 0.3 angstrom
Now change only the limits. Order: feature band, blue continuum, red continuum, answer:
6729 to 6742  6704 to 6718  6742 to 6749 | 0.1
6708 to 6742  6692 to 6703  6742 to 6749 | 0.4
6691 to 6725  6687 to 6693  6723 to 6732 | 0.6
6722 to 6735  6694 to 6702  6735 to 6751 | 0.3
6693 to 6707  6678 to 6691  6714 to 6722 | -0.4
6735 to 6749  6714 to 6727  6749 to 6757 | -0.6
